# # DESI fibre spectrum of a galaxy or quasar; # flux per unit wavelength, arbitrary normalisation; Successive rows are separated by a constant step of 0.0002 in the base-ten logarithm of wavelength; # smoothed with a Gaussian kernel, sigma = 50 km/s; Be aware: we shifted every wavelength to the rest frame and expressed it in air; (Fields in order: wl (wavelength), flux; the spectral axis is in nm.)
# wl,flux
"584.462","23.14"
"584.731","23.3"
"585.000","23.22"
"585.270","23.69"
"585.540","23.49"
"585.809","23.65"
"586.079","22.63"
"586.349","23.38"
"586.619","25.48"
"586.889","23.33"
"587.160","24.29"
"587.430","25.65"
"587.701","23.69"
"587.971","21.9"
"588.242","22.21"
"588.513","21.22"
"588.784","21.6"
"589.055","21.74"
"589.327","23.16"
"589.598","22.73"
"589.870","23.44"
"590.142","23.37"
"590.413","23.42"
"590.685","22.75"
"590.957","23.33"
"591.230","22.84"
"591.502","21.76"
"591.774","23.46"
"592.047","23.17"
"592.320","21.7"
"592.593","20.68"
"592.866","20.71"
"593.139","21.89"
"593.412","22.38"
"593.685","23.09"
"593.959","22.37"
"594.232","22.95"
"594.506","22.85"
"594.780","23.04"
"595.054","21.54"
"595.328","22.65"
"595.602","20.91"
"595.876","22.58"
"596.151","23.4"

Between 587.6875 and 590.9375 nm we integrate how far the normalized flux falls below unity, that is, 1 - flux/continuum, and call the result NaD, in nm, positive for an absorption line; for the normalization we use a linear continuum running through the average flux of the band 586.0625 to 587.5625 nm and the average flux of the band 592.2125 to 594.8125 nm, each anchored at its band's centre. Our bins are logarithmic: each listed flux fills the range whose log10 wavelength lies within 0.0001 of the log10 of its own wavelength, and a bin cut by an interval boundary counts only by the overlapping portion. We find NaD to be 0.12 nm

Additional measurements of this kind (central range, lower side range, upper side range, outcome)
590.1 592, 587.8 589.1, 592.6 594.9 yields -0.08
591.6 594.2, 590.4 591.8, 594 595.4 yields 0.06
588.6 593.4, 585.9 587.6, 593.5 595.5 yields 0.17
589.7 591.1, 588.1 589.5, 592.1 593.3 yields -0.10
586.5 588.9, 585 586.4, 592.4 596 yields -0.02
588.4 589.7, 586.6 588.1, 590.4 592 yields 0.08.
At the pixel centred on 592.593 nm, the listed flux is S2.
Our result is 20.68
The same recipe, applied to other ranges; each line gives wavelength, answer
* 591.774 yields 23.46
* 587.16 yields 24.29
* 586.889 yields 23.33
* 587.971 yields 21.9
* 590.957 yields 23.33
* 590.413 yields 23.42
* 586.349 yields 23.38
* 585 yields 23.22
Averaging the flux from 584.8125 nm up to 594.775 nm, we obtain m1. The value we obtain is 22.9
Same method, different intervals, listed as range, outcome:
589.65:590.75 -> 23.2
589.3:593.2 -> 22.6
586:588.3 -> 23.7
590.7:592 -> 22.9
